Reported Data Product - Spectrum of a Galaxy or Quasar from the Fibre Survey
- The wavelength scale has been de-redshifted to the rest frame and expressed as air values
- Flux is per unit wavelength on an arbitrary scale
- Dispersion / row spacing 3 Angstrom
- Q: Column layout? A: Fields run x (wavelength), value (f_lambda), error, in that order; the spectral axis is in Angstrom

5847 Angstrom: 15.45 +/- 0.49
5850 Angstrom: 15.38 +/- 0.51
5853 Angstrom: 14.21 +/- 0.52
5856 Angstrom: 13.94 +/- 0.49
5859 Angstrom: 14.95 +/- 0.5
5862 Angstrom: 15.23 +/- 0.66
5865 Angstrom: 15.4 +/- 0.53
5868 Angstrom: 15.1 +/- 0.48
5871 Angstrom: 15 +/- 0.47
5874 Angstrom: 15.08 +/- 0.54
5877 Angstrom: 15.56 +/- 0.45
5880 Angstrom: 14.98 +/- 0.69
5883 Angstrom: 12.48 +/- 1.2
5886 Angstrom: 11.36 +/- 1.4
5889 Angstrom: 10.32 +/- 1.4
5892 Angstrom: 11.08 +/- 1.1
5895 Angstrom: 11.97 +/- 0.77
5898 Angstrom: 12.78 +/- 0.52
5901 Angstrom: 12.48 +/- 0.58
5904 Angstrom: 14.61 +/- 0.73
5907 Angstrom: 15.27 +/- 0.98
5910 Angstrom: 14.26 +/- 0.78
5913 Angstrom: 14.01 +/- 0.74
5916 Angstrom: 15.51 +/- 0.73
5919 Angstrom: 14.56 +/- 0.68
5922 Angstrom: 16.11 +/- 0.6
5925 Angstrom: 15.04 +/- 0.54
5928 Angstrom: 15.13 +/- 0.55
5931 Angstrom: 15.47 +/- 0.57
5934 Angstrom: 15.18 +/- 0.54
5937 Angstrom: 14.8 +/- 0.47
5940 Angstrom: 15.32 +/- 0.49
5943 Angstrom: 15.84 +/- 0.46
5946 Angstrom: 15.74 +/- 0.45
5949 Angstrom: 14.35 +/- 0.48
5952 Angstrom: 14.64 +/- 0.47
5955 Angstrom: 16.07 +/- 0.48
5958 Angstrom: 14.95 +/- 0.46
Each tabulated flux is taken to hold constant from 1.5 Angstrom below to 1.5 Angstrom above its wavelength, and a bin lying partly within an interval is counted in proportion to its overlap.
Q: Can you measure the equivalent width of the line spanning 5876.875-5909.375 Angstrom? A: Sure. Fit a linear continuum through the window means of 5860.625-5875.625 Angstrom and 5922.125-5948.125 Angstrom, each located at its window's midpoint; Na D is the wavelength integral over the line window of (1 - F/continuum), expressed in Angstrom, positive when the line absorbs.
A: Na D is 4.9 Angstrom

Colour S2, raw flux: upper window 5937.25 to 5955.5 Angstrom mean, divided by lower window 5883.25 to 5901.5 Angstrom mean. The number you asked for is 1.3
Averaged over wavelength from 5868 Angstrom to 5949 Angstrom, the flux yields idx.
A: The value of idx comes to 14.2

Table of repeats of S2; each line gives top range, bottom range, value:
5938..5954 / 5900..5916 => 1.06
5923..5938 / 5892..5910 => 1.14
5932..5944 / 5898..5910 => 1.09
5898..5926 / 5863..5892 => 1.05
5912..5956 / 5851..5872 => 1.02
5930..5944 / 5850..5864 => 1.04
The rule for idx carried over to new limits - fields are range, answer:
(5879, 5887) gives 12.9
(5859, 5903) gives 13.5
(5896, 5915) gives 13.9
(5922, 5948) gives 15.3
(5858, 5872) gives 15.1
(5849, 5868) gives 14.9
